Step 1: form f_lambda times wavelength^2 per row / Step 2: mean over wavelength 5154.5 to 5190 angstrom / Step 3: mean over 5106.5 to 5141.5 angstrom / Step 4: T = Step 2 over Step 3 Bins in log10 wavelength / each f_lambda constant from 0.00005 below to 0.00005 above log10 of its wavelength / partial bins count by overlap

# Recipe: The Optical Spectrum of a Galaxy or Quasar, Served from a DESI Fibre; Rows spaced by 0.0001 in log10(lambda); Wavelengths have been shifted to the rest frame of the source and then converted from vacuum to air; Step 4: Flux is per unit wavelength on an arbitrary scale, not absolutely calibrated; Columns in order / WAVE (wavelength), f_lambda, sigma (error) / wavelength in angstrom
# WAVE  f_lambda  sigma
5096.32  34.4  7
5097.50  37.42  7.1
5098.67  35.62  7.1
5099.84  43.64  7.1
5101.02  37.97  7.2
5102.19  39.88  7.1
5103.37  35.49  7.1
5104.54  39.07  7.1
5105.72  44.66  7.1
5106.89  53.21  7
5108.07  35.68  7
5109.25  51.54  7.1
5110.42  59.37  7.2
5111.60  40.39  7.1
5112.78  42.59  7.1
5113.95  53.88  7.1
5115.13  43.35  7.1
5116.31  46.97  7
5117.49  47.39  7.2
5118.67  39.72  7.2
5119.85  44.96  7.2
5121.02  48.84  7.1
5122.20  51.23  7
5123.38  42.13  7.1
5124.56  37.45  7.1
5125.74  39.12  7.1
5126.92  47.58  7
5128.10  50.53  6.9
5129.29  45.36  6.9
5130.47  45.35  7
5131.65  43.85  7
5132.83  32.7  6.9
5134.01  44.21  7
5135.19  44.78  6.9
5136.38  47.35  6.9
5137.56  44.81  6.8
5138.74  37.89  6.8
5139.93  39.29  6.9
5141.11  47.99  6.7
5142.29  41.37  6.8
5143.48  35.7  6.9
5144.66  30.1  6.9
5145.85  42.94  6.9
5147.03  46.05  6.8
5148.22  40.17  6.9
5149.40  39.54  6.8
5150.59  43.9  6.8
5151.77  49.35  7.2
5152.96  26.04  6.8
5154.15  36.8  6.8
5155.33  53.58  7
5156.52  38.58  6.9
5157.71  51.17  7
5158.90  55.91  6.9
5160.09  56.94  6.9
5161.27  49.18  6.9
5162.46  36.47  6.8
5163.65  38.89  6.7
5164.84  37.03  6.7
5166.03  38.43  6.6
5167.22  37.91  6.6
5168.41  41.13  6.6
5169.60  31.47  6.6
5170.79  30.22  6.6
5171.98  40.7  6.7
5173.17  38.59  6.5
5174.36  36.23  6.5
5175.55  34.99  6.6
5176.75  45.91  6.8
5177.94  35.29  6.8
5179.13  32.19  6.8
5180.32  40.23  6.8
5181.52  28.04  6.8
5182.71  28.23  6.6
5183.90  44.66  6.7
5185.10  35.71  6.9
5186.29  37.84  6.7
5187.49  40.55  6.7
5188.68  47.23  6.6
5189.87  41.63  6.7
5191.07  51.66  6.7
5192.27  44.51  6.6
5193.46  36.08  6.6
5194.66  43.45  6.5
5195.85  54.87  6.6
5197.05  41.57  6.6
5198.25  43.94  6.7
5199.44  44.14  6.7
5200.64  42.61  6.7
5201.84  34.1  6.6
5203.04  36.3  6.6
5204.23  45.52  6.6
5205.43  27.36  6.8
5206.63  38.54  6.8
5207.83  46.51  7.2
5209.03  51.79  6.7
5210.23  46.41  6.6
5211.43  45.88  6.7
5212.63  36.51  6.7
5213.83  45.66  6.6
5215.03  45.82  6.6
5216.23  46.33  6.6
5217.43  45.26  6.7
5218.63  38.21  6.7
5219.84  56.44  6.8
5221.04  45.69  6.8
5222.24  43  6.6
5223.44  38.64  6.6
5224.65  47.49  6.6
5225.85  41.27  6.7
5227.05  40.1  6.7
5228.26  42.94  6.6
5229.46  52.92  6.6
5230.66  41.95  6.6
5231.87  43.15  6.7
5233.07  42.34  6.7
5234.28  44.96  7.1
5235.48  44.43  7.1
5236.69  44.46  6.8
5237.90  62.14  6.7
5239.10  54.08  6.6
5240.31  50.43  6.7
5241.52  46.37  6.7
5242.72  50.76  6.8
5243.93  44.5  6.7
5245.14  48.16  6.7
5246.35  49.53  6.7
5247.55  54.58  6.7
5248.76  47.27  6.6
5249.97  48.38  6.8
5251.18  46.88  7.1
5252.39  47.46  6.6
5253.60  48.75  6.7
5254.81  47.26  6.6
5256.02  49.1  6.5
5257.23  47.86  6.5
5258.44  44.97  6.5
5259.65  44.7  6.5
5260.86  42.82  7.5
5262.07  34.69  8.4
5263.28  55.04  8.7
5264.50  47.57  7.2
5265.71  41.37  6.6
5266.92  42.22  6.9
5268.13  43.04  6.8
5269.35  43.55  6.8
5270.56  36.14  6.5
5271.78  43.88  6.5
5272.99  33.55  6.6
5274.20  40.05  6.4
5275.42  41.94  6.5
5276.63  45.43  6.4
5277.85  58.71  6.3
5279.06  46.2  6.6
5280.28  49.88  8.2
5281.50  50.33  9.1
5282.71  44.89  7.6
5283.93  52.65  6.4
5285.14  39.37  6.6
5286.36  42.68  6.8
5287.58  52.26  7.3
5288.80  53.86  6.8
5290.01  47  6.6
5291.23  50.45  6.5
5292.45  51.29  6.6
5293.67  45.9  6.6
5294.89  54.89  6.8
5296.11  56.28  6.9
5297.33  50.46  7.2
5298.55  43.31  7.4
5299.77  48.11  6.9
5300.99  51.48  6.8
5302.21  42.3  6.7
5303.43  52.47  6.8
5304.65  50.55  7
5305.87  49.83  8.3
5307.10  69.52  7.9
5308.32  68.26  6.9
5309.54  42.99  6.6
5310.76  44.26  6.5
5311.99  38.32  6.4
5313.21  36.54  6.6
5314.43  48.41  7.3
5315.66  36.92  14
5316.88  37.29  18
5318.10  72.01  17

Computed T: 0.9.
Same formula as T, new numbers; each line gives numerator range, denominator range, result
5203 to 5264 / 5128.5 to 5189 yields 1.16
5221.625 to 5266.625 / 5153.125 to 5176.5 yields 1.17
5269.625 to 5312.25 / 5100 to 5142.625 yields 1.17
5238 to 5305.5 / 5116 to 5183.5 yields 1.20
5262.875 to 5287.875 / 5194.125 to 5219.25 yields 1.08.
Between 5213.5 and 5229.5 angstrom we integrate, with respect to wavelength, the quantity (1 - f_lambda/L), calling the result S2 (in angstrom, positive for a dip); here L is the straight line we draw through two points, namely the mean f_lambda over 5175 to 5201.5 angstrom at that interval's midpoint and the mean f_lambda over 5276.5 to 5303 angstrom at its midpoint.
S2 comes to -0.5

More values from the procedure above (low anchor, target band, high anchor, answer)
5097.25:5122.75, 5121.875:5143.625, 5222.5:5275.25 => 0.7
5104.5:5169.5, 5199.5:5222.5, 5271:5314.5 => 1.4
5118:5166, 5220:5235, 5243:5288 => 0.3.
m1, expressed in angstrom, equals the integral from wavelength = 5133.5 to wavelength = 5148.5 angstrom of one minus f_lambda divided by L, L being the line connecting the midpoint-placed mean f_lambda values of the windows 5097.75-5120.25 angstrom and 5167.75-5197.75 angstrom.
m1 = 0.1 angstrom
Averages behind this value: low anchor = 43.9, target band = 41.7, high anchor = 39.3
